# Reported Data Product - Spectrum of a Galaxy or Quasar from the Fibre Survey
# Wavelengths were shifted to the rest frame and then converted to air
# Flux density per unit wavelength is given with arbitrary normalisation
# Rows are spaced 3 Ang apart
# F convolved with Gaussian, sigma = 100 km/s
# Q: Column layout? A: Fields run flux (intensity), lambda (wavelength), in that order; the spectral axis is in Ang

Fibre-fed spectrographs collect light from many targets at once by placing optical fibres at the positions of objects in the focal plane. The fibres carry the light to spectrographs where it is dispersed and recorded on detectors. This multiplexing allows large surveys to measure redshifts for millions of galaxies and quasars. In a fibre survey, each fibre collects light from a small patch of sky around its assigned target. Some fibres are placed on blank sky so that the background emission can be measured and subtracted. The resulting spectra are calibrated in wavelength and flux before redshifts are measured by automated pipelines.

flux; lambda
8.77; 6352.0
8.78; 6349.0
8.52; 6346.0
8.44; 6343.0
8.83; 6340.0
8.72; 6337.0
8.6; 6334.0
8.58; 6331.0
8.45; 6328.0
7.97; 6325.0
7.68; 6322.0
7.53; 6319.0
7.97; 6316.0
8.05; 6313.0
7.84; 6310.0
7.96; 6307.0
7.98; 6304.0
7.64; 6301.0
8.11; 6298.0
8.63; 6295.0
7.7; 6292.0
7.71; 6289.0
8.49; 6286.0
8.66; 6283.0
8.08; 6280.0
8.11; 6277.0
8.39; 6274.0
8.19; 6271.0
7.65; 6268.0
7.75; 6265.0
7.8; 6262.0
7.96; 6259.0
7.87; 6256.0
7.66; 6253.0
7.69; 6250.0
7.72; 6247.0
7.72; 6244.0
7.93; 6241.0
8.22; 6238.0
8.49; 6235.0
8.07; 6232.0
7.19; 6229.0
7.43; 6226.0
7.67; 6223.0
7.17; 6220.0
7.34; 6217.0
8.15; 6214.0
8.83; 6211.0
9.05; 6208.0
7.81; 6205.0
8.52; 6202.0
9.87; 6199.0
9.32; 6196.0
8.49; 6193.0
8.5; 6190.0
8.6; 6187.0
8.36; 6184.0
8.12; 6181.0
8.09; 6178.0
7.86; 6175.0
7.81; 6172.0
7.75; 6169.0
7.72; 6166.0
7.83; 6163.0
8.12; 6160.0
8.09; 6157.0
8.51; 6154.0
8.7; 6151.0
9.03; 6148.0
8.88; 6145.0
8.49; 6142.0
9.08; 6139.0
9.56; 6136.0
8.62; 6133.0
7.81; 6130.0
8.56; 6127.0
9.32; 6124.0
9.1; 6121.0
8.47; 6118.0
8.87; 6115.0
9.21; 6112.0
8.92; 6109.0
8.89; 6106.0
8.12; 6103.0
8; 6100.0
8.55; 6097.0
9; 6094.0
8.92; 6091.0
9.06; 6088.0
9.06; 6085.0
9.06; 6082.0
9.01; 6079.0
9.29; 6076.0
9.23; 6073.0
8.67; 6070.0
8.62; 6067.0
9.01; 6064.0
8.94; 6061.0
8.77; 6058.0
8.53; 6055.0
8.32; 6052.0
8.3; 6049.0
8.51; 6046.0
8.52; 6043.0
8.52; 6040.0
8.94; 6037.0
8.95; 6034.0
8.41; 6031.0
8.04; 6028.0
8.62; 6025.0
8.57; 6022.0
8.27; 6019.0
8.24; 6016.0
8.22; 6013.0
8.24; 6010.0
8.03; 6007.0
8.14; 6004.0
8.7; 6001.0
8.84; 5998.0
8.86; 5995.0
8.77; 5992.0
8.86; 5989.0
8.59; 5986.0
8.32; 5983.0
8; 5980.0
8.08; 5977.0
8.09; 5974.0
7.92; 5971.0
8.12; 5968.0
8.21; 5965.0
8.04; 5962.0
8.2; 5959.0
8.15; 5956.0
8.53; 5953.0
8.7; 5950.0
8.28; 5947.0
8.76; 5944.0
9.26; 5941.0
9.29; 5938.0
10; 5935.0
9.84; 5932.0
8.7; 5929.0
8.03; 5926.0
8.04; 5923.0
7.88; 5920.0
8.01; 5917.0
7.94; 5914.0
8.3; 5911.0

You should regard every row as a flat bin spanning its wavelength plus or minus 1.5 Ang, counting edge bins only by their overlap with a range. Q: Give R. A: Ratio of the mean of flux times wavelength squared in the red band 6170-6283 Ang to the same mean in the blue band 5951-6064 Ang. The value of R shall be 1.03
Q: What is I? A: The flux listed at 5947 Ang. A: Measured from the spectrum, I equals 8.28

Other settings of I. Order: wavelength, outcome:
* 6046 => 8.51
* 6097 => 8.55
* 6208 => 9.05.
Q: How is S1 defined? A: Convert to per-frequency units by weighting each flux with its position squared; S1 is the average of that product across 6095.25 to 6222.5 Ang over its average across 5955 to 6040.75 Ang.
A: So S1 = 1.1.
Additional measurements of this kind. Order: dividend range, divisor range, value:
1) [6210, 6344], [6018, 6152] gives 0.97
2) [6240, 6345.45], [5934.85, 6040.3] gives 1.05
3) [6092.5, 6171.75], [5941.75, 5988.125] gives 1.09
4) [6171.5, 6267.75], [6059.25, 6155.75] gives 0.95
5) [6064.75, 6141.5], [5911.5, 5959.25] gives 1.09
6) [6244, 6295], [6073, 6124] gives 0.95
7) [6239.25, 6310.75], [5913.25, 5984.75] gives 1.05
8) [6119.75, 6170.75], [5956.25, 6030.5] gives 1.08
